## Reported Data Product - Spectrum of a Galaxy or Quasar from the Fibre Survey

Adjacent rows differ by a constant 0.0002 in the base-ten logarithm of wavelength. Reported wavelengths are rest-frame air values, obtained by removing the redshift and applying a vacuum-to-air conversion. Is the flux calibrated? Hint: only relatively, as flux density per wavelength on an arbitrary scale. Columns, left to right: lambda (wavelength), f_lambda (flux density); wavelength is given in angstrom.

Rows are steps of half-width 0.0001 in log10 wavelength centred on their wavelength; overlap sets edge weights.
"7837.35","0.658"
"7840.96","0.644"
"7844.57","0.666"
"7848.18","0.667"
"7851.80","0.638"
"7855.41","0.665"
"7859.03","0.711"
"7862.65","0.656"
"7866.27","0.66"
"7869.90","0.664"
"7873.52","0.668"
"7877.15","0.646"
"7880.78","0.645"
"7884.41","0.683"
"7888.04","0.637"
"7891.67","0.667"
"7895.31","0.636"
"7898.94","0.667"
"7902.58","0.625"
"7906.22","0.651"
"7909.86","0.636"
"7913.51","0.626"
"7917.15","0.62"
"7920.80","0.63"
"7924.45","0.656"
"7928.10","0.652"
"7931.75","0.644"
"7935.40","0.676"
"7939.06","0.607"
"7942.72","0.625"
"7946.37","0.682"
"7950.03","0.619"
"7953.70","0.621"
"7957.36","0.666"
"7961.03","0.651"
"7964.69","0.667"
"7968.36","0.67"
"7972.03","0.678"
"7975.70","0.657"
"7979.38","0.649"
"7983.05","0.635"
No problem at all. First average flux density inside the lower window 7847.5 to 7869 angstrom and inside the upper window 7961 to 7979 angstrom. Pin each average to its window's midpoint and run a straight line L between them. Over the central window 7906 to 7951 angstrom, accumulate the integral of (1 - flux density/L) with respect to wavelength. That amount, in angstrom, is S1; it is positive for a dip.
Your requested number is 1.7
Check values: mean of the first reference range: 0.666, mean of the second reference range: 0.665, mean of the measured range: 0.64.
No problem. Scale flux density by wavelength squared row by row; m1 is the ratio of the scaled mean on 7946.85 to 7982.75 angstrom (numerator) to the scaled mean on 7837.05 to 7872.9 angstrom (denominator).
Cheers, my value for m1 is 1.01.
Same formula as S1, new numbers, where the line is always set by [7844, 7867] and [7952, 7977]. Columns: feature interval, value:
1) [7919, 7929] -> 0.2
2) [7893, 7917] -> 0.9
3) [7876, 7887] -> 0.1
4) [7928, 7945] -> 0.5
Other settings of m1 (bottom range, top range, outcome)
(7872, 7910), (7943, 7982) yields 1.02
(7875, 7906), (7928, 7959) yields 1.00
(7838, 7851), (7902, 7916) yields 0.98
